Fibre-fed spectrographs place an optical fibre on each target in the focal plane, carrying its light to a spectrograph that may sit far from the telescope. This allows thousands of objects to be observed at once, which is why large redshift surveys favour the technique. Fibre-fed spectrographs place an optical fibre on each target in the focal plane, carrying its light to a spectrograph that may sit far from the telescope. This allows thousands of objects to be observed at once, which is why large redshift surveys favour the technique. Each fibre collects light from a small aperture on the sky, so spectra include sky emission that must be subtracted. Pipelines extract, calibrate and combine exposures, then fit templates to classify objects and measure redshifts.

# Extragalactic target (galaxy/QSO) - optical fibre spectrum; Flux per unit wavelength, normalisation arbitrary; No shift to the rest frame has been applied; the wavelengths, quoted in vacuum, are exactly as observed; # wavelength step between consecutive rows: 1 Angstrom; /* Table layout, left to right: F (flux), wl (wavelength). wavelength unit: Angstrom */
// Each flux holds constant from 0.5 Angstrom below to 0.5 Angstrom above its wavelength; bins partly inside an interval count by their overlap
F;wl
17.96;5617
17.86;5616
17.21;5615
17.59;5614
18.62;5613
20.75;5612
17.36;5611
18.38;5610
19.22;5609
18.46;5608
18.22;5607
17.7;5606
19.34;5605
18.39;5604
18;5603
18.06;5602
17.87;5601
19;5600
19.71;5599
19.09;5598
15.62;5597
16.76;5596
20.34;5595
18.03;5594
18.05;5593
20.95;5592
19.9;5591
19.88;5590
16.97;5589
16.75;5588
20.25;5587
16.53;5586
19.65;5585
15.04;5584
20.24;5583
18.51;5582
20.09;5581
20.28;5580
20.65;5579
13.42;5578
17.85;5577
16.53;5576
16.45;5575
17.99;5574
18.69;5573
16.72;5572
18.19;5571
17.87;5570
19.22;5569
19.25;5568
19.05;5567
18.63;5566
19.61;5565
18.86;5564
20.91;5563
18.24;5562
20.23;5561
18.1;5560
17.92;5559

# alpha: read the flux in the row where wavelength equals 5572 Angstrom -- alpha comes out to 16.72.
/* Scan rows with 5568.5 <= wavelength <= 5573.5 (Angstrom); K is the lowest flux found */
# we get 16.72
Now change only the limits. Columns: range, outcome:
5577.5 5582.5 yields 13.42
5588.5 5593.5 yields 16.97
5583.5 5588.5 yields 15.04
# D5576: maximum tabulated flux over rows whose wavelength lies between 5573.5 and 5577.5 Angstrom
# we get 17.99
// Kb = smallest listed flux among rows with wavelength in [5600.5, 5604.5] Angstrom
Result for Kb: 17.87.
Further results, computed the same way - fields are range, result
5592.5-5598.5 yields 15.62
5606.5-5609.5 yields 18.22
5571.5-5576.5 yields 16.45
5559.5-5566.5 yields 18.1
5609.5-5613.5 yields 17.36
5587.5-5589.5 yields 16.75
